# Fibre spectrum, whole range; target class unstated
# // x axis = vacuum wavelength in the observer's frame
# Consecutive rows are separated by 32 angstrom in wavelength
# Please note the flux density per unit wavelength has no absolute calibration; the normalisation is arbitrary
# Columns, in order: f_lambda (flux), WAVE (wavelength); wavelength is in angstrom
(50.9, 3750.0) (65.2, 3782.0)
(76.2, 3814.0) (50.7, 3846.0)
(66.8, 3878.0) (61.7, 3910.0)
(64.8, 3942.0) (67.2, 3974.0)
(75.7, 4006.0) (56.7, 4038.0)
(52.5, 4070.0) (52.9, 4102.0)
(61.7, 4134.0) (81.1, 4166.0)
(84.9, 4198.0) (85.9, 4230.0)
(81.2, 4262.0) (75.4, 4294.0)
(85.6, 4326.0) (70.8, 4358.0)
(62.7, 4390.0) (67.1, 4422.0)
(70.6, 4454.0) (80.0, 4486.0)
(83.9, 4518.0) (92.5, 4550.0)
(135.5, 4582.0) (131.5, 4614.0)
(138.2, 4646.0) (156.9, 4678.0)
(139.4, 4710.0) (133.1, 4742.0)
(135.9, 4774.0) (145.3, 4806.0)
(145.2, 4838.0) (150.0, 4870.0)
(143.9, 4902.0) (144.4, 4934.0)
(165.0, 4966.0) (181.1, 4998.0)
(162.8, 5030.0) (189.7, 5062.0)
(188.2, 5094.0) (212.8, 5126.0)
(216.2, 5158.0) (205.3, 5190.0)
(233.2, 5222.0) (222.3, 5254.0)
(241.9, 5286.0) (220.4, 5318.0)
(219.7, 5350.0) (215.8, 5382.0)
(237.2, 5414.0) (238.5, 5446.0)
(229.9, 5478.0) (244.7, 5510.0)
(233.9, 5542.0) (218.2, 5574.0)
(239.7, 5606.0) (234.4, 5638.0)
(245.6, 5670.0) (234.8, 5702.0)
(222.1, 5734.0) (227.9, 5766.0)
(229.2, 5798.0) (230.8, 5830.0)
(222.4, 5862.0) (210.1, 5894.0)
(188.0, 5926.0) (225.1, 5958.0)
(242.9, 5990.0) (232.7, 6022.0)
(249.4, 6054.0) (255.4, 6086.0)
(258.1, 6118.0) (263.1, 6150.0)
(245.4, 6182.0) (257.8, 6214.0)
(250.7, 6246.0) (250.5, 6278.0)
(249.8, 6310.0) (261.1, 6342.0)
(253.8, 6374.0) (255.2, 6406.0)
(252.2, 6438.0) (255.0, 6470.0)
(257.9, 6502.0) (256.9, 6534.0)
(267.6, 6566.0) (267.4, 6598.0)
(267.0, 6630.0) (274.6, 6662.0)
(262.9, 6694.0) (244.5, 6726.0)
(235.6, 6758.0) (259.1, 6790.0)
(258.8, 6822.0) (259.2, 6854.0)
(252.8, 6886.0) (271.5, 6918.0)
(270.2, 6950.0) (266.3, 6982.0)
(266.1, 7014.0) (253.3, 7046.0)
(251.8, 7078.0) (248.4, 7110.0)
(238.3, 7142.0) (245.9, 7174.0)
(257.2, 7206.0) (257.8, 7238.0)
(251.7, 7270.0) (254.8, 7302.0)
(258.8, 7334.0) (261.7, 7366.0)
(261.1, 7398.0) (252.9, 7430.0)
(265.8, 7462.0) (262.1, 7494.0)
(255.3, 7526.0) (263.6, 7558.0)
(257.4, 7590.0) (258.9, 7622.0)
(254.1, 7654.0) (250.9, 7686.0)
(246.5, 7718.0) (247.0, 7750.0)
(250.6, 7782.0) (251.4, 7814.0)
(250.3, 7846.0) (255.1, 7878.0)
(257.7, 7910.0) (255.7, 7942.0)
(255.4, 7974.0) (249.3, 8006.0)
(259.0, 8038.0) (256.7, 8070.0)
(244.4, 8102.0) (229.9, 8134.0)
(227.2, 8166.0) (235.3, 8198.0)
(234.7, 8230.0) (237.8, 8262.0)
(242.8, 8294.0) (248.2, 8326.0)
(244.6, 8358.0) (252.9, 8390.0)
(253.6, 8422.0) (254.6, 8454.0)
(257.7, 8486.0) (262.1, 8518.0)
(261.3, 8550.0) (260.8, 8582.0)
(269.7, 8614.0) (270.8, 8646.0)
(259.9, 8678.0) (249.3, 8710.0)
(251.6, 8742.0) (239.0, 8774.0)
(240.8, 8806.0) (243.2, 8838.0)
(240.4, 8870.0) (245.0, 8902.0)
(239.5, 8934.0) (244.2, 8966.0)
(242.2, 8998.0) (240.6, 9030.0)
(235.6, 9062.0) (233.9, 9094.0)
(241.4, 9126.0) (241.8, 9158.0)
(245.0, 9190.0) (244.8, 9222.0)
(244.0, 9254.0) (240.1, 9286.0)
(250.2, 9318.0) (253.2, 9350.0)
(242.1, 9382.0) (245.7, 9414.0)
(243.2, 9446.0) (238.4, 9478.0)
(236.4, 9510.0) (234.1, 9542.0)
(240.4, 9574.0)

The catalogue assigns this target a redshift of 0.144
